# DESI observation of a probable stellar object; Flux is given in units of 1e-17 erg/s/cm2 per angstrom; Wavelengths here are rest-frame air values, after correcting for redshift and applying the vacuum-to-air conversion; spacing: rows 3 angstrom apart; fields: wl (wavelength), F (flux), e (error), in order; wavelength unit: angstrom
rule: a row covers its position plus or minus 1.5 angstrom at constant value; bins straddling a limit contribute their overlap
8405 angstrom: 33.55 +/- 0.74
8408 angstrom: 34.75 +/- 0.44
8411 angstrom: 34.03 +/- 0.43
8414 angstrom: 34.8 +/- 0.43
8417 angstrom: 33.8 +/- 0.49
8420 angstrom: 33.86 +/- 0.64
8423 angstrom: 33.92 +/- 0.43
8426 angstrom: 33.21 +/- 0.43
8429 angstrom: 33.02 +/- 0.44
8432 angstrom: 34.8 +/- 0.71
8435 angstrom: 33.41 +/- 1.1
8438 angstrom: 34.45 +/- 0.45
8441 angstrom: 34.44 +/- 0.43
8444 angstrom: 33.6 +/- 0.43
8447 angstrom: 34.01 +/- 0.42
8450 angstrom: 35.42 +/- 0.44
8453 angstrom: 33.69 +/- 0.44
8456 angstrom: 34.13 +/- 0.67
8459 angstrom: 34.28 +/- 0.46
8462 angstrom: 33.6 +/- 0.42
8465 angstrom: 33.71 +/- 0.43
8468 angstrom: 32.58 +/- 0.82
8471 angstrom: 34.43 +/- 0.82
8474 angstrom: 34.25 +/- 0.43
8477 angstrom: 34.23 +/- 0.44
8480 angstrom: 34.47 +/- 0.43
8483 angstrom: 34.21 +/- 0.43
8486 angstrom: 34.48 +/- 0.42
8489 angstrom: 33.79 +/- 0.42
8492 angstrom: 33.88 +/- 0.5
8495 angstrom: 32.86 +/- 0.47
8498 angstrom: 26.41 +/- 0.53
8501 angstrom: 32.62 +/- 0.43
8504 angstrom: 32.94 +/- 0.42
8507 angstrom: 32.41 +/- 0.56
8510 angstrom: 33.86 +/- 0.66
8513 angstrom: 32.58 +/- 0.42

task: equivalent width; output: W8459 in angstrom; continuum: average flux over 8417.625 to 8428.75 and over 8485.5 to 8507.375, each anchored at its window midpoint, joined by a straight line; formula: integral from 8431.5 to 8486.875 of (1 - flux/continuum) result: -1.9 angstrom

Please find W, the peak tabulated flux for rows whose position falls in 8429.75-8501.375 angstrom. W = 35.42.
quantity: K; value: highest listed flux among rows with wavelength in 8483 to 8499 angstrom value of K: 34.48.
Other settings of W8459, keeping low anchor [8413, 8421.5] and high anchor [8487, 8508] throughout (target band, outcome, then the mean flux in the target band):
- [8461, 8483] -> -0.76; 33.9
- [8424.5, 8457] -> -0.46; 34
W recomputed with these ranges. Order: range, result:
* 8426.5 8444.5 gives 34.8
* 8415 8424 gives 33.92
